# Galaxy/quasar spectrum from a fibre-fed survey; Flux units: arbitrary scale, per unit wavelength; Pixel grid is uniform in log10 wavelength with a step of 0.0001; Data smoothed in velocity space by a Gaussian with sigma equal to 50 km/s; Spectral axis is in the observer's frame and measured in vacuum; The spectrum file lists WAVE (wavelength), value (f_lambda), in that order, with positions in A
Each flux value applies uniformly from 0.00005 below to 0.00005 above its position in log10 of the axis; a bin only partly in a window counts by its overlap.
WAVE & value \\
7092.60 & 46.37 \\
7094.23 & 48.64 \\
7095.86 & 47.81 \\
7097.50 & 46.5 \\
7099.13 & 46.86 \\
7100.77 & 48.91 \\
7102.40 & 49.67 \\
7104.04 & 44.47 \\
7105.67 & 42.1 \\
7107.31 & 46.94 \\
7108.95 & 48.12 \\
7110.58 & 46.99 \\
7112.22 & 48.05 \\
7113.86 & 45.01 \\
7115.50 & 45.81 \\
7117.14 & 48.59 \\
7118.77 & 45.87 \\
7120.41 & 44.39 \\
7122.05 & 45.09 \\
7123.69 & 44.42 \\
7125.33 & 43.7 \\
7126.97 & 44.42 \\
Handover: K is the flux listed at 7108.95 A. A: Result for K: 48.12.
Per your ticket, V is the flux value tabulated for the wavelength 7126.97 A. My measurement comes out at 44.42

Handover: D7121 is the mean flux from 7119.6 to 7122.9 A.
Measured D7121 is 44.7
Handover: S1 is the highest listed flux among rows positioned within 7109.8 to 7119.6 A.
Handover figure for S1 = 48.59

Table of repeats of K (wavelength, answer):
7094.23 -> 48.64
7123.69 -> 44.42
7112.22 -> 48.05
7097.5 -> 46.5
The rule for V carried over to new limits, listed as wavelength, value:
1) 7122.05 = 45.09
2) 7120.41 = 44.39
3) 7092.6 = 46.37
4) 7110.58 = 46.99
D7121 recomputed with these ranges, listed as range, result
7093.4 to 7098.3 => 47.7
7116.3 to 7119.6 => 47.3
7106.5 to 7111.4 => 47.4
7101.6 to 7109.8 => 46.3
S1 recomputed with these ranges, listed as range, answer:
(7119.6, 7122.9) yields 45.09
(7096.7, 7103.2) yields 49.67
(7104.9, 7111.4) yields 48.12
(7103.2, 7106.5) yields 44.47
